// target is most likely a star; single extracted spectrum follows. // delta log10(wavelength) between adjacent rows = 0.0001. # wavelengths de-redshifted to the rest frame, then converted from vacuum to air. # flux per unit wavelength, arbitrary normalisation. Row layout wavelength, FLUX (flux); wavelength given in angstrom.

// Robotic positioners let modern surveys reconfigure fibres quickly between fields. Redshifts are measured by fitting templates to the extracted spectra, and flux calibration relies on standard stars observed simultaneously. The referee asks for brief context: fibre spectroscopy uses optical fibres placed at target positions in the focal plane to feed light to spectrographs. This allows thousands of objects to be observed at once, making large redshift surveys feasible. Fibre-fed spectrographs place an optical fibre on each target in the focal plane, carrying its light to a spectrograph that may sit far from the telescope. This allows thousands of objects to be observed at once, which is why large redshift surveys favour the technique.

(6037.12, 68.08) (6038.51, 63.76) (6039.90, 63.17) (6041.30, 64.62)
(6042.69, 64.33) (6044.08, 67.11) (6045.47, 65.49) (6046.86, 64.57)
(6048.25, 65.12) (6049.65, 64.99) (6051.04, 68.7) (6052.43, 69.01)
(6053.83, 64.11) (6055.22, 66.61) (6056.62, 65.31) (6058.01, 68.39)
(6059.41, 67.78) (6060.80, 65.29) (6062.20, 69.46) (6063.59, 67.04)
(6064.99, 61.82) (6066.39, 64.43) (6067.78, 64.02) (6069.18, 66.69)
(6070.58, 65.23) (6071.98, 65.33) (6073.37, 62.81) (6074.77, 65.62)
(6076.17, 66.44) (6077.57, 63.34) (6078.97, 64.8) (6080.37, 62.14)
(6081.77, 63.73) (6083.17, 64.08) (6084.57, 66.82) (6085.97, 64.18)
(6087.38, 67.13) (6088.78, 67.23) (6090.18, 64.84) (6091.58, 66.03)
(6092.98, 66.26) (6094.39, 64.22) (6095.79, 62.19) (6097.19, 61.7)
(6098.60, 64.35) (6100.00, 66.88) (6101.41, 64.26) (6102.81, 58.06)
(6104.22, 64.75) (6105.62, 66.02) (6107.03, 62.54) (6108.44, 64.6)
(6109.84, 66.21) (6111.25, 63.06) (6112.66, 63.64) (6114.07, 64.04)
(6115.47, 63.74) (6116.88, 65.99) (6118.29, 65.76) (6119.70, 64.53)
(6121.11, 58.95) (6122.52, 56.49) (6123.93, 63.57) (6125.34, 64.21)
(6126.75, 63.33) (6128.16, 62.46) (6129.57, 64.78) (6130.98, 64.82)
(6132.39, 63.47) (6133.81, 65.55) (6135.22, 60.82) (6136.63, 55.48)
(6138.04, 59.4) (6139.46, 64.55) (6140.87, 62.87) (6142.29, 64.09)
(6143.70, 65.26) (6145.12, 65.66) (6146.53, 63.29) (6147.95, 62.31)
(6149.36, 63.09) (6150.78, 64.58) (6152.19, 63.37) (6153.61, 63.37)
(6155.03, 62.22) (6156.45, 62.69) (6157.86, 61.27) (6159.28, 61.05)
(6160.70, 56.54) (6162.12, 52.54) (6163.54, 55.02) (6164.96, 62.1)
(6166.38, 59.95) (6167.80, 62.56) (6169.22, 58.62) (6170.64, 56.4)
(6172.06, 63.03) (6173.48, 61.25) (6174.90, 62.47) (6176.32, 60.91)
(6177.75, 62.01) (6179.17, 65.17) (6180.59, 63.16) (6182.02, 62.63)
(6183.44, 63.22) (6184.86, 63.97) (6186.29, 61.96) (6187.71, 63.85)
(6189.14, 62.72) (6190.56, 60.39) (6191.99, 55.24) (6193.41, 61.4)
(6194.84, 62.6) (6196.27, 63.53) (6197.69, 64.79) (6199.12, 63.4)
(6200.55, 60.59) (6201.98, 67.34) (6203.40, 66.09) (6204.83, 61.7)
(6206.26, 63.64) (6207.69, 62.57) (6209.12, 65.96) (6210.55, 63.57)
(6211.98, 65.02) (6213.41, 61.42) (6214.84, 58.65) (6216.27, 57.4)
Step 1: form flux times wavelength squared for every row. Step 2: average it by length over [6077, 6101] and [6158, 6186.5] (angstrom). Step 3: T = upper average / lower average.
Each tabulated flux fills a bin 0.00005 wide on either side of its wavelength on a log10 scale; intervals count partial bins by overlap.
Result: 1.0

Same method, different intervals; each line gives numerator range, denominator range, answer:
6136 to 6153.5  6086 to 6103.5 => 0.99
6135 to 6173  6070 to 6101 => 0.97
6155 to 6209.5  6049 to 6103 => 0.98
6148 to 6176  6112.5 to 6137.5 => 0.98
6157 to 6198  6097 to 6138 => 0.98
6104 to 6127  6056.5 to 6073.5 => 0.98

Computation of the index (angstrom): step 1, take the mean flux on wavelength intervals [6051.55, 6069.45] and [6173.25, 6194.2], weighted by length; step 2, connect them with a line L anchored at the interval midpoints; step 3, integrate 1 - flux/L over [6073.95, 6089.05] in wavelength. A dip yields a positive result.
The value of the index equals 0.1 angstrom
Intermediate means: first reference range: 66.2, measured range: 64.9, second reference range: 62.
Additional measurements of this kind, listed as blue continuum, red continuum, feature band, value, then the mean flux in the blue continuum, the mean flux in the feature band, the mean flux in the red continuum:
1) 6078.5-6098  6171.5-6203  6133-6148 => 0.2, 64.7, 62.7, 62.6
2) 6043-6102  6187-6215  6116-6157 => 0.7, 65.4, 63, 62.8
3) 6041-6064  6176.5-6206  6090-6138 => 1.0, 66.4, 63.4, 62.8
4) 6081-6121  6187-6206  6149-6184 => 1.1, 64.4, 61.1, 62.6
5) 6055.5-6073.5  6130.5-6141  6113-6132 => -0.2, 65.8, 63.3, 62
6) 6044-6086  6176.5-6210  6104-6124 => 0.3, 65.5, 63.6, 62.9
